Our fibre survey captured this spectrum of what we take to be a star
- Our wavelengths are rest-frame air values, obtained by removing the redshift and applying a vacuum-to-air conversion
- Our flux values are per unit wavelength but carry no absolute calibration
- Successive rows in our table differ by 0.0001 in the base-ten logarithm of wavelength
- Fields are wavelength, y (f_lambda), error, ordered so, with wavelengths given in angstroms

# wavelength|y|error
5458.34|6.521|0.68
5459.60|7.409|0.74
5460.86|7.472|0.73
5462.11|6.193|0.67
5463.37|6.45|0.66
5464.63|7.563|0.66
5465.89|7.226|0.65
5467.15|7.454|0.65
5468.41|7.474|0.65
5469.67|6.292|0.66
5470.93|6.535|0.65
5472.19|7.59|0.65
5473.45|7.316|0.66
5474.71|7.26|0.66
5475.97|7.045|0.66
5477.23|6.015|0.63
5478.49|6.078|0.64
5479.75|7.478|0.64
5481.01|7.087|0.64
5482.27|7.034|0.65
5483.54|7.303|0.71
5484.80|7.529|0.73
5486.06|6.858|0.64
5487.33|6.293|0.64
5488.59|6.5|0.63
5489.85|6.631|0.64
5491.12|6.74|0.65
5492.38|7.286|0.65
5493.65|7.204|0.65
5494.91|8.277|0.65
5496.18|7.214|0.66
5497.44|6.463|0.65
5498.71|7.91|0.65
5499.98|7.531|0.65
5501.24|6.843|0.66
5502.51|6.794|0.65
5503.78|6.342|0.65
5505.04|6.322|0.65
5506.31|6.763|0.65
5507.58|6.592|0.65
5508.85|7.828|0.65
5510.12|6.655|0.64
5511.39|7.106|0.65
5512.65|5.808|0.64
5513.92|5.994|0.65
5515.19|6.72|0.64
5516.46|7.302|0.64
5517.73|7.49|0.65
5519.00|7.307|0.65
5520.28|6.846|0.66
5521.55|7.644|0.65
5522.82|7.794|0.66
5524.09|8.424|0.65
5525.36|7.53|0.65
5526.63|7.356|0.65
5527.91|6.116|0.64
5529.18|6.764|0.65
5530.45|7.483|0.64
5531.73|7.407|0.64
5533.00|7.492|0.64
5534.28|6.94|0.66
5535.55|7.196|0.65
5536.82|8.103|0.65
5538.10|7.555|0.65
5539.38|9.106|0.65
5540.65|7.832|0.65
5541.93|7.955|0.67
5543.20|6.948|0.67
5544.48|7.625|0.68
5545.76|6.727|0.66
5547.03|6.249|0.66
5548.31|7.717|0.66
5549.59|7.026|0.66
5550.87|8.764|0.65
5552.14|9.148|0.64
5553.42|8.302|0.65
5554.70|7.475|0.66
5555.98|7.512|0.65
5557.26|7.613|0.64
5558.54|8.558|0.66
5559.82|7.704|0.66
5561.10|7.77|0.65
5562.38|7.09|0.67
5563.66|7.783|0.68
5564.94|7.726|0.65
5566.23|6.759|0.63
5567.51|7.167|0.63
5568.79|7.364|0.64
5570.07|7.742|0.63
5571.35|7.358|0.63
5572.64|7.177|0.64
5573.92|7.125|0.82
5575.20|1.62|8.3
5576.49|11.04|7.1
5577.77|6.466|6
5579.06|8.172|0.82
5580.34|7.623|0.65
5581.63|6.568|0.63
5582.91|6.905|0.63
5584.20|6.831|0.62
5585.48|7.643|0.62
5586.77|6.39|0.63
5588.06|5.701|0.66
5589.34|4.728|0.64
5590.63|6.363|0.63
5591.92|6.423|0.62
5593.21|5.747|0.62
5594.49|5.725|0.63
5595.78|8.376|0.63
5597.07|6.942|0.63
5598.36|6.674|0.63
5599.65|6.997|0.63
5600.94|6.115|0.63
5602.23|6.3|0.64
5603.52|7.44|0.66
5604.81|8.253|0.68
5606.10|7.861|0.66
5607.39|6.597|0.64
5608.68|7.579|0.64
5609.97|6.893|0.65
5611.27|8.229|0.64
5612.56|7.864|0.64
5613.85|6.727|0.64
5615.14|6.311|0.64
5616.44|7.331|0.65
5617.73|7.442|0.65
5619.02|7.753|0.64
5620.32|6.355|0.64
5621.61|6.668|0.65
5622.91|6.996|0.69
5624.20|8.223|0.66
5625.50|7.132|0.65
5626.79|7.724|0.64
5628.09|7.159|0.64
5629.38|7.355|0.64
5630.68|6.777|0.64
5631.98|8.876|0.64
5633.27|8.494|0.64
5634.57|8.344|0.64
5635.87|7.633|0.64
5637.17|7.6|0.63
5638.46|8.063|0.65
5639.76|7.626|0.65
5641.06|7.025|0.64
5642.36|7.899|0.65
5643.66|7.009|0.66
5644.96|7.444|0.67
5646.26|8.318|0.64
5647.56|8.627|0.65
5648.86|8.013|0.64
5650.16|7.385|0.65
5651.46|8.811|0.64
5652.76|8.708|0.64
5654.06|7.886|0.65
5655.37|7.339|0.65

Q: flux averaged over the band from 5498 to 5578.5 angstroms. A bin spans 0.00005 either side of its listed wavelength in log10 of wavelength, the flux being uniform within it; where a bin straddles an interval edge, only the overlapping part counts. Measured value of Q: 7.31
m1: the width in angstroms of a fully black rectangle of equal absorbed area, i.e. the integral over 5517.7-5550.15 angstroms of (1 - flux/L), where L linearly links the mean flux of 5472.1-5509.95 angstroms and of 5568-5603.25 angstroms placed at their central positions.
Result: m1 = -2.5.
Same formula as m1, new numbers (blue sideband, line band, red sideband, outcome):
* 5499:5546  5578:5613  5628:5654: 3.2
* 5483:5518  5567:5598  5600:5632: 1.5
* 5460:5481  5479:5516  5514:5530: 0.9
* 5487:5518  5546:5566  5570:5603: -2.8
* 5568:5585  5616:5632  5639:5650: 0.5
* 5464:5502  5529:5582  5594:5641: -1.9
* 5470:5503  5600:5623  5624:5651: 1.4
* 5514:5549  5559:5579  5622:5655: 0.8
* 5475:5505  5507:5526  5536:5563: 0.5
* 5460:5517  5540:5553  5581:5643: -1.1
